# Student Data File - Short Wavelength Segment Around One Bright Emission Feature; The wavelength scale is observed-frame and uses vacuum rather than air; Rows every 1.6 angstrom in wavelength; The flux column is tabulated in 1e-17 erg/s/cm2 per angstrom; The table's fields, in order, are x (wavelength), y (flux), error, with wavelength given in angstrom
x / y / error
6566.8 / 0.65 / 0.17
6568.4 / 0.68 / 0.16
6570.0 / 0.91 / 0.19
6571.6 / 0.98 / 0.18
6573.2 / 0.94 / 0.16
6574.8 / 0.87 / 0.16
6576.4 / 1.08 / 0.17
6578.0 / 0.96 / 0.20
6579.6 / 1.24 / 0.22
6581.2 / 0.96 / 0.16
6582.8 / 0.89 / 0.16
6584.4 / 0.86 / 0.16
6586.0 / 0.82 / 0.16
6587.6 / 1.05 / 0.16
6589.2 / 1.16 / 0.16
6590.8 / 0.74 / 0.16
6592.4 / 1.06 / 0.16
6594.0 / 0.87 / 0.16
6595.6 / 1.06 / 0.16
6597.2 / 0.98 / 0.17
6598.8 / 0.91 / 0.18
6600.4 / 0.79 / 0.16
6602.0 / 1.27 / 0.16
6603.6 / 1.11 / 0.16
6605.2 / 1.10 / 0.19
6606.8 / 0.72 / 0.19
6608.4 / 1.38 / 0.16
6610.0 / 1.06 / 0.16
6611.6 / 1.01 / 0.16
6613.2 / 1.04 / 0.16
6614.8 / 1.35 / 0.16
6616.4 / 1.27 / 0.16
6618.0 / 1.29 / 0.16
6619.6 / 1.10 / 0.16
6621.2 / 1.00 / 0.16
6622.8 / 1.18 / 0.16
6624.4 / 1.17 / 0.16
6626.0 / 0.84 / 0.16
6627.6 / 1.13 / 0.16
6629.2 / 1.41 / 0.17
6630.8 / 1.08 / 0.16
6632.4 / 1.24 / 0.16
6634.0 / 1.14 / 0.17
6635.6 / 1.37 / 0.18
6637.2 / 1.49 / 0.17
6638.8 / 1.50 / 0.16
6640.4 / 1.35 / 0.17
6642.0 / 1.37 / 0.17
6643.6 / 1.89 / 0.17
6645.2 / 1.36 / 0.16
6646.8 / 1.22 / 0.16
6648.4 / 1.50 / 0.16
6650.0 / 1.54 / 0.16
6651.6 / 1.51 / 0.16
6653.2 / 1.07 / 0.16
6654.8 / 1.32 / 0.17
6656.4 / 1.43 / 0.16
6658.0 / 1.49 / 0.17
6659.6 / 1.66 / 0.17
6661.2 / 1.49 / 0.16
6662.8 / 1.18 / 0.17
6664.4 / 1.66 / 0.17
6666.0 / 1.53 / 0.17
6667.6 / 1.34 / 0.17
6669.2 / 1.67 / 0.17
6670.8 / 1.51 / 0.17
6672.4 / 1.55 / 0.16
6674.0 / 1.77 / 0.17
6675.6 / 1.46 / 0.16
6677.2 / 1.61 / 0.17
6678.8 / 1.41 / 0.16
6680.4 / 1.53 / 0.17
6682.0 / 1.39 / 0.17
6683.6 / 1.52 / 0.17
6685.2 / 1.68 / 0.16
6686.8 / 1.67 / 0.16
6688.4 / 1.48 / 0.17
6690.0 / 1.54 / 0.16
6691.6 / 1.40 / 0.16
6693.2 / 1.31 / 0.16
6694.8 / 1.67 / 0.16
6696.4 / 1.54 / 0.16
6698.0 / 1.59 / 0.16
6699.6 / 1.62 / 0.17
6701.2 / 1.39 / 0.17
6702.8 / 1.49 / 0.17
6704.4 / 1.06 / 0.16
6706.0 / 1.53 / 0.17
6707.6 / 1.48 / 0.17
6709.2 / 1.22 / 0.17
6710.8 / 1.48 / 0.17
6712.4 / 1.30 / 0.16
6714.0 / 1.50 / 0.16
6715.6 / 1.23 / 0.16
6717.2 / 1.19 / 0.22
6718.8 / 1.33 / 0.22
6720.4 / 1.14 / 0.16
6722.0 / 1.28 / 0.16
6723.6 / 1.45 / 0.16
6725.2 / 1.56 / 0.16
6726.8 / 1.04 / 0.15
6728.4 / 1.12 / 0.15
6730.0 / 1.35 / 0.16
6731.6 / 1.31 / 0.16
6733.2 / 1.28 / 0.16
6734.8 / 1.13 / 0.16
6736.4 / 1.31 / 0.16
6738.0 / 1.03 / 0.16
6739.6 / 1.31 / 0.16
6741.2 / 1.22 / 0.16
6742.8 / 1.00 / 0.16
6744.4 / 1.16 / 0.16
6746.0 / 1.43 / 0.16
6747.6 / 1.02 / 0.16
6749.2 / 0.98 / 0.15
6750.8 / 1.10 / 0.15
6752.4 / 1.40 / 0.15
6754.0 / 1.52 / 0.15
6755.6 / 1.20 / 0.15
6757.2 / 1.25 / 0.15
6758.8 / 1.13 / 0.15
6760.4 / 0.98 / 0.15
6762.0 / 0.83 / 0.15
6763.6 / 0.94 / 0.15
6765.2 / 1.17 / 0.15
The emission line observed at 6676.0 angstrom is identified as Mg II 2798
